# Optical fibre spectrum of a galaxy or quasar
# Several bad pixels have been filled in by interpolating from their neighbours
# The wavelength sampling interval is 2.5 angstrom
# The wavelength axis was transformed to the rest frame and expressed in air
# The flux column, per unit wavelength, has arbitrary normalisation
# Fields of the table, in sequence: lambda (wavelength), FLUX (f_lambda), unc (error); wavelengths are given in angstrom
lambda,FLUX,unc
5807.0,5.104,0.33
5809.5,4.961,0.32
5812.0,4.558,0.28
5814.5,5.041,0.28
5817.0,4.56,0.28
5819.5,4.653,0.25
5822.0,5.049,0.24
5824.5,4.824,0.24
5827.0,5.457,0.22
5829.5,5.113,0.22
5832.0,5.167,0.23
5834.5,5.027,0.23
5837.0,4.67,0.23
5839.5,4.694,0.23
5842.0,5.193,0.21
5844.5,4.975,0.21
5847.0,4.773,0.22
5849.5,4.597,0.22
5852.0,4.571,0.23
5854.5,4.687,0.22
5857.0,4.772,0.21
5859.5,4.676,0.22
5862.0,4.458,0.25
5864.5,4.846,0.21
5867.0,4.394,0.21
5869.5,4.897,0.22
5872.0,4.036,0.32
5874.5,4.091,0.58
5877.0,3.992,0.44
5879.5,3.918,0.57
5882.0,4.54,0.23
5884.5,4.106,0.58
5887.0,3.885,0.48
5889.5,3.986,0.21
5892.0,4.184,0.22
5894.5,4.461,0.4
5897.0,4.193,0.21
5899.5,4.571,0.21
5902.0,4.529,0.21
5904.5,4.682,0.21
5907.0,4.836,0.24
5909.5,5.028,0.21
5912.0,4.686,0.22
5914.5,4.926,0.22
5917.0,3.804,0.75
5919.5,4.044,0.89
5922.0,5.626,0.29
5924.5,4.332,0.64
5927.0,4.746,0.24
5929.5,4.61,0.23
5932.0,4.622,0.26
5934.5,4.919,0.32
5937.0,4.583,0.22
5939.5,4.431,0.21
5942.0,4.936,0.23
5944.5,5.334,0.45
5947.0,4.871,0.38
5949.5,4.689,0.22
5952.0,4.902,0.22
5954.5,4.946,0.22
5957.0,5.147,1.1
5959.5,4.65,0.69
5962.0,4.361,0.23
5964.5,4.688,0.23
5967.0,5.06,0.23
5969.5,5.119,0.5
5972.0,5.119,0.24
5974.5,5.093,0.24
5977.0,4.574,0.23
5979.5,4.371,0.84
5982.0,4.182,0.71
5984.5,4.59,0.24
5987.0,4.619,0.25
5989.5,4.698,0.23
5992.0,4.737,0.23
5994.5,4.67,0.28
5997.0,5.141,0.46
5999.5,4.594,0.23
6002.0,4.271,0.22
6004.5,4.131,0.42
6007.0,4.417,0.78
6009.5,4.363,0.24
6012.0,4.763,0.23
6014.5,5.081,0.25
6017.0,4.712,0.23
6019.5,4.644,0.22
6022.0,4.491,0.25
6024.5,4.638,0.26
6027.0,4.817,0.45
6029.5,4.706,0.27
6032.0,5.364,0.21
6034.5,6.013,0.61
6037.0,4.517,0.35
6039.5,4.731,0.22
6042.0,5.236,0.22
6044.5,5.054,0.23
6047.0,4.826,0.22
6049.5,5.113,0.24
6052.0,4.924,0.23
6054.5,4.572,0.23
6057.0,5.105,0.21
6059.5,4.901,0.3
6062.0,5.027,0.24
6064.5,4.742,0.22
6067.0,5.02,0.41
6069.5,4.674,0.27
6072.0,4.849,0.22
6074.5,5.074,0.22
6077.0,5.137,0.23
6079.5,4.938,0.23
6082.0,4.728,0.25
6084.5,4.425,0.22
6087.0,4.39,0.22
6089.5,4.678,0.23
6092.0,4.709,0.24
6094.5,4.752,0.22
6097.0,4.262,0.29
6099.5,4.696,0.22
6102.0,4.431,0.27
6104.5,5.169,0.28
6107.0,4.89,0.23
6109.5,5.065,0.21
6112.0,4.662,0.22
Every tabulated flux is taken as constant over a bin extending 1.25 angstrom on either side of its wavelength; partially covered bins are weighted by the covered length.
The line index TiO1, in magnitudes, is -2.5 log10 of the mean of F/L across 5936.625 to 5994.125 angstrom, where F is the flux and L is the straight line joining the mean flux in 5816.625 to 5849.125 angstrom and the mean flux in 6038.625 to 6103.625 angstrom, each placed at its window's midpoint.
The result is 0.02 mag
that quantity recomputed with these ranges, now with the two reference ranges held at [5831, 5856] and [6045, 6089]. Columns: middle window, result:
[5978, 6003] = 0.06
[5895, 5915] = 0.04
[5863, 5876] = 0.09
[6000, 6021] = 0.07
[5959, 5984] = 0.03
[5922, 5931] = 0.03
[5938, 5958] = -0.01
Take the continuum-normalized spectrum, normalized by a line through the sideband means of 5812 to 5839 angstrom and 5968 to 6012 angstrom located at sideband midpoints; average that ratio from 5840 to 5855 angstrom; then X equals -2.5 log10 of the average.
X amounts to 0.02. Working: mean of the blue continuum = 4.93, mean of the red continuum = 4.64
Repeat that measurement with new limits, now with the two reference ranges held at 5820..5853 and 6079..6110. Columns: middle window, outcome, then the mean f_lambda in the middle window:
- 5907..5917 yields 0.027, 4.74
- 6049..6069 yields -0.042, 4.91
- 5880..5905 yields 0.139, 4.29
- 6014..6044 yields -0.037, 4.91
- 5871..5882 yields 0.200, 4.07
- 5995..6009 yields 0.061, 4.51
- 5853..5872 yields 0.062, 4.63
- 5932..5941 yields 0.043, 4.65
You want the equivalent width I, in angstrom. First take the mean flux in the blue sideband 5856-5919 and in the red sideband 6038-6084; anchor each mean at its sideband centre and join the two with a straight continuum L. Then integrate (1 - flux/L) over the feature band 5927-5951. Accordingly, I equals -1.13 angstrom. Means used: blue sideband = 4.41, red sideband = 4.91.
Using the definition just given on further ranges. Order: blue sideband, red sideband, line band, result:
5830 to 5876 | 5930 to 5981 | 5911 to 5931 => 0.75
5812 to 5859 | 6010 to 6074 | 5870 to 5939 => 6.09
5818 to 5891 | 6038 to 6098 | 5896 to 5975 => -0.86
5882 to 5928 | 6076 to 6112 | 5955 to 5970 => -0.90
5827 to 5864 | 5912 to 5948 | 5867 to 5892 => 3.17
